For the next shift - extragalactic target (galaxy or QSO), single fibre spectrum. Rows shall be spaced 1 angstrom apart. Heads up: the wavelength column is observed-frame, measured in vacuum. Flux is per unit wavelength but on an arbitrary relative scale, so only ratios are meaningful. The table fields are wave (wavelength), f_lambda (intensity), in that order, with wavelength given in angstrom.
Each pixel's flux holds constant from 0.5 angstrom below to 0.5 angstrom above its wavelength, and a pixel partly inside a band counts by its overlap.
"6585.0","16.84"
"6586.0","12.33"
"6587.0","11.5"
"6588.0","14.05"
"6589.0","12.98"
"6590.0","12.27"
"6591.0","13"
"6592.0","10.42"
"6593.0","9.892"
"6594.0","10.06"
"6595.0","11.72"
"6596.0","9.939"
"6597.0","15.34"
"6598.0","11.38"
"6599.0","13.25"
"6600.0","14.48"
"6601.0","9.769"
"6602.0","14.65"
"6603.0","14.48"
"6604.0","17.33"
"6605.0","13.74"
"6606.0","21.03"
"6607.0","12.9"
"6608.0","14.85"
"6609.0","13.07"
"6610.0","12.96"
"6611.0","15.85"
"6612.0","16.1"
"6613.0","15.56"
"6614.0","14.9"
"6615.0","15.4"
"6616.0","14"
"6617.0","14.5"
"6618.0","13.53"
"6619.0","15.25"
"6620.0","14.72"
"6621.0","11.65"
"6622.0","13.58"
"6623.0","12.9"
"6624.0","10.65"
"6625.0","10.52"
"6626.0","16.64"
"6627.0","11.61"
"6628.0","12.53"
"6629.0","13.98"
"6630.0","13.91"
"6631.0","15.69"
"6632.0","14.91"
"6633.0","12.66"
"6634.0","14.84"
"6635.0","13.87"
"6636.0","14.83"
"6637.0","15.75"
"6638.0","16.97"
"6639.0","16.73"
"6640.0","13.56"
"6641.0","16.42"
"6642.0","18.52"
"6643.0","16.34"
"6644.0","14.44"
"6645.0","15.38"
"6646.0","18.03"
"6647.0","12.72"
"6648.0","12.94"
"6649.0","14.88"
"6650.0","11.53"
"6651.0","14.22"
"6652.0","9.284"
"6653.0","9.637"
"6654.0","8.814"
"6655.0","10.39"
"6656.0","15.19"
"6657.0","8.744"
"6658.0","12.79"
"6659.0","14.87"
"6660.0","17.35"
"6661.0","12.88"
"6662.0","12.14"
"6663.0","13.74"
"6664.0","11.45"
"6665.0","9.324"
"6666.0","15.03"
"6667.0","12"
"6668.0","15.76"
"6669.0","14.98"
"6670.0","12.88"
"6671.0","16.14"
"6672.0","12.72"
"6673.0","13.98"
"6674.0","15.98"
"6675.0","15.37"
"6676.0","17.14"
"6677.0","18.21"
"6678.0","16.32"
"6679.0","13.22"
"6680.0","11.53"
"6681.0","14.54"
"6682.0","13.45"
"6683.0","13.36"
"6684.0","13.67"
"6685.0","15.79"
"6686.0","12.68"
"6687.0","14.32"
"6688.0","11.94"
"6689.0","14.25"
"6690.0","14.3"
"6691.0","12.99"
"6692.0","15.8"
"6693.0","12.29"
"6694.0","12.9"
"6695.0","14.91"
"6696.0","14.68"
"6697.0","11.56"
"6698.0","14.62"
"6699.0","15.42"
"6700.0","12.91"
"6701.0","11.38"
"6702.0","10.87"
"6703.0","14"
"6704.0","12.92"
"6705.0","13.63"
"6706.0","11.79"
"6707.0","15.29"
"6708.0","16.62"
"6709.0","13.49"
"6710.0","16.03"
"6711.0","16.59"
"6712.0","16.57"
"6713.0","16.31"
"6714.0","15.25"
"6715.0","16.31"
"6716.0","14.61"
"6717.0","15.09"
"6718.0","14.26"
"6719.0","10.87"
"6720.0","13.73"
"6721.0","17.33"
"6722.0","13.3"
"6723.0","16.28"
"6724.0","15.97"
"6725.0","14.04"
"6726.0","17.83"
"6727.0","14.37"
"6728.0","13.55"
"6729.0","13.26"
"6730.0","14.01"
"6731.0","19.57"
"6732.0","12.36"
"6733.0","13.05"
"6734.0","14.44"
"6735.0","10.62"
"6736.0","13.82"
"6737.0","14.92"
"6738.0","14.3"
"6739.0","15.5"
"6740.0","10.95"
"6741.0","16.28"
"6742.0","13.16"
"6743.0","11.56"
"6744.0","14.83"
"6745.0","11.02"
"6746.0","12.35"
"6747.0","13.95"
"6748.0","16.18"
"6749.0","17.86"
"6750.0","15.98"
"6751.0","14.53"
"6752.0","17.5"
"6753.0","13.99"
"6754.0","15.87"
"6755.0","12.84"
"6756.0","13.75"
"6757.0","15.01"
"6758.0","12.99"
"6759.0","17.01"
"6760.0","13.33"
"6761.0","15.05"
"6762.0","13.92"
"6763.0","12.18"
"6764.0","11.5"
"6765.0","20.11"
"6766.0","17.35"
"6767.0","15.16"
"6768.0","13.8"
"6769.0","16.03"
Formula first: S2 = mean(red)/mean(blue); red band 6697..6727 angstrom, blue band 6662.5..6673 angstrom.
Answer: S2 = 1.08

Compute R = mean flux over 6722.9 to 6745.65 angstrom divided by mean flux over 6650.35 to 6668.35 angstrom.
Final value 1.1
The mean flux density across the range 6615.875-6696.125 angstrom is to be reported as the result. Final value 13.9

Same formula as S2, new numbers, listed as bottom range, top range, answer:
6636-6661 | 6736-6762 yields 1.03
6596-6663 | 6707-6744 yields 1.05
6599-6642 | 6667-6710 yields 0.98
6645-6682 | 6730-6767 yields 1.07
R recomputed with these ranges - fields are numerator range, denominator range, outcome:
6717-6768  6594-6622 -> 1.03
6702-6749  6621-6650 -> 1.00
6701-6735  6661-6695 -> 1.04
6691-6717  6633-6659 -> 1.03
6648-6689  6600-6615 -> 0.91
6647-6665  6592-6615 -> 0.90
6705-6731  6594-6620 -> 1.06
